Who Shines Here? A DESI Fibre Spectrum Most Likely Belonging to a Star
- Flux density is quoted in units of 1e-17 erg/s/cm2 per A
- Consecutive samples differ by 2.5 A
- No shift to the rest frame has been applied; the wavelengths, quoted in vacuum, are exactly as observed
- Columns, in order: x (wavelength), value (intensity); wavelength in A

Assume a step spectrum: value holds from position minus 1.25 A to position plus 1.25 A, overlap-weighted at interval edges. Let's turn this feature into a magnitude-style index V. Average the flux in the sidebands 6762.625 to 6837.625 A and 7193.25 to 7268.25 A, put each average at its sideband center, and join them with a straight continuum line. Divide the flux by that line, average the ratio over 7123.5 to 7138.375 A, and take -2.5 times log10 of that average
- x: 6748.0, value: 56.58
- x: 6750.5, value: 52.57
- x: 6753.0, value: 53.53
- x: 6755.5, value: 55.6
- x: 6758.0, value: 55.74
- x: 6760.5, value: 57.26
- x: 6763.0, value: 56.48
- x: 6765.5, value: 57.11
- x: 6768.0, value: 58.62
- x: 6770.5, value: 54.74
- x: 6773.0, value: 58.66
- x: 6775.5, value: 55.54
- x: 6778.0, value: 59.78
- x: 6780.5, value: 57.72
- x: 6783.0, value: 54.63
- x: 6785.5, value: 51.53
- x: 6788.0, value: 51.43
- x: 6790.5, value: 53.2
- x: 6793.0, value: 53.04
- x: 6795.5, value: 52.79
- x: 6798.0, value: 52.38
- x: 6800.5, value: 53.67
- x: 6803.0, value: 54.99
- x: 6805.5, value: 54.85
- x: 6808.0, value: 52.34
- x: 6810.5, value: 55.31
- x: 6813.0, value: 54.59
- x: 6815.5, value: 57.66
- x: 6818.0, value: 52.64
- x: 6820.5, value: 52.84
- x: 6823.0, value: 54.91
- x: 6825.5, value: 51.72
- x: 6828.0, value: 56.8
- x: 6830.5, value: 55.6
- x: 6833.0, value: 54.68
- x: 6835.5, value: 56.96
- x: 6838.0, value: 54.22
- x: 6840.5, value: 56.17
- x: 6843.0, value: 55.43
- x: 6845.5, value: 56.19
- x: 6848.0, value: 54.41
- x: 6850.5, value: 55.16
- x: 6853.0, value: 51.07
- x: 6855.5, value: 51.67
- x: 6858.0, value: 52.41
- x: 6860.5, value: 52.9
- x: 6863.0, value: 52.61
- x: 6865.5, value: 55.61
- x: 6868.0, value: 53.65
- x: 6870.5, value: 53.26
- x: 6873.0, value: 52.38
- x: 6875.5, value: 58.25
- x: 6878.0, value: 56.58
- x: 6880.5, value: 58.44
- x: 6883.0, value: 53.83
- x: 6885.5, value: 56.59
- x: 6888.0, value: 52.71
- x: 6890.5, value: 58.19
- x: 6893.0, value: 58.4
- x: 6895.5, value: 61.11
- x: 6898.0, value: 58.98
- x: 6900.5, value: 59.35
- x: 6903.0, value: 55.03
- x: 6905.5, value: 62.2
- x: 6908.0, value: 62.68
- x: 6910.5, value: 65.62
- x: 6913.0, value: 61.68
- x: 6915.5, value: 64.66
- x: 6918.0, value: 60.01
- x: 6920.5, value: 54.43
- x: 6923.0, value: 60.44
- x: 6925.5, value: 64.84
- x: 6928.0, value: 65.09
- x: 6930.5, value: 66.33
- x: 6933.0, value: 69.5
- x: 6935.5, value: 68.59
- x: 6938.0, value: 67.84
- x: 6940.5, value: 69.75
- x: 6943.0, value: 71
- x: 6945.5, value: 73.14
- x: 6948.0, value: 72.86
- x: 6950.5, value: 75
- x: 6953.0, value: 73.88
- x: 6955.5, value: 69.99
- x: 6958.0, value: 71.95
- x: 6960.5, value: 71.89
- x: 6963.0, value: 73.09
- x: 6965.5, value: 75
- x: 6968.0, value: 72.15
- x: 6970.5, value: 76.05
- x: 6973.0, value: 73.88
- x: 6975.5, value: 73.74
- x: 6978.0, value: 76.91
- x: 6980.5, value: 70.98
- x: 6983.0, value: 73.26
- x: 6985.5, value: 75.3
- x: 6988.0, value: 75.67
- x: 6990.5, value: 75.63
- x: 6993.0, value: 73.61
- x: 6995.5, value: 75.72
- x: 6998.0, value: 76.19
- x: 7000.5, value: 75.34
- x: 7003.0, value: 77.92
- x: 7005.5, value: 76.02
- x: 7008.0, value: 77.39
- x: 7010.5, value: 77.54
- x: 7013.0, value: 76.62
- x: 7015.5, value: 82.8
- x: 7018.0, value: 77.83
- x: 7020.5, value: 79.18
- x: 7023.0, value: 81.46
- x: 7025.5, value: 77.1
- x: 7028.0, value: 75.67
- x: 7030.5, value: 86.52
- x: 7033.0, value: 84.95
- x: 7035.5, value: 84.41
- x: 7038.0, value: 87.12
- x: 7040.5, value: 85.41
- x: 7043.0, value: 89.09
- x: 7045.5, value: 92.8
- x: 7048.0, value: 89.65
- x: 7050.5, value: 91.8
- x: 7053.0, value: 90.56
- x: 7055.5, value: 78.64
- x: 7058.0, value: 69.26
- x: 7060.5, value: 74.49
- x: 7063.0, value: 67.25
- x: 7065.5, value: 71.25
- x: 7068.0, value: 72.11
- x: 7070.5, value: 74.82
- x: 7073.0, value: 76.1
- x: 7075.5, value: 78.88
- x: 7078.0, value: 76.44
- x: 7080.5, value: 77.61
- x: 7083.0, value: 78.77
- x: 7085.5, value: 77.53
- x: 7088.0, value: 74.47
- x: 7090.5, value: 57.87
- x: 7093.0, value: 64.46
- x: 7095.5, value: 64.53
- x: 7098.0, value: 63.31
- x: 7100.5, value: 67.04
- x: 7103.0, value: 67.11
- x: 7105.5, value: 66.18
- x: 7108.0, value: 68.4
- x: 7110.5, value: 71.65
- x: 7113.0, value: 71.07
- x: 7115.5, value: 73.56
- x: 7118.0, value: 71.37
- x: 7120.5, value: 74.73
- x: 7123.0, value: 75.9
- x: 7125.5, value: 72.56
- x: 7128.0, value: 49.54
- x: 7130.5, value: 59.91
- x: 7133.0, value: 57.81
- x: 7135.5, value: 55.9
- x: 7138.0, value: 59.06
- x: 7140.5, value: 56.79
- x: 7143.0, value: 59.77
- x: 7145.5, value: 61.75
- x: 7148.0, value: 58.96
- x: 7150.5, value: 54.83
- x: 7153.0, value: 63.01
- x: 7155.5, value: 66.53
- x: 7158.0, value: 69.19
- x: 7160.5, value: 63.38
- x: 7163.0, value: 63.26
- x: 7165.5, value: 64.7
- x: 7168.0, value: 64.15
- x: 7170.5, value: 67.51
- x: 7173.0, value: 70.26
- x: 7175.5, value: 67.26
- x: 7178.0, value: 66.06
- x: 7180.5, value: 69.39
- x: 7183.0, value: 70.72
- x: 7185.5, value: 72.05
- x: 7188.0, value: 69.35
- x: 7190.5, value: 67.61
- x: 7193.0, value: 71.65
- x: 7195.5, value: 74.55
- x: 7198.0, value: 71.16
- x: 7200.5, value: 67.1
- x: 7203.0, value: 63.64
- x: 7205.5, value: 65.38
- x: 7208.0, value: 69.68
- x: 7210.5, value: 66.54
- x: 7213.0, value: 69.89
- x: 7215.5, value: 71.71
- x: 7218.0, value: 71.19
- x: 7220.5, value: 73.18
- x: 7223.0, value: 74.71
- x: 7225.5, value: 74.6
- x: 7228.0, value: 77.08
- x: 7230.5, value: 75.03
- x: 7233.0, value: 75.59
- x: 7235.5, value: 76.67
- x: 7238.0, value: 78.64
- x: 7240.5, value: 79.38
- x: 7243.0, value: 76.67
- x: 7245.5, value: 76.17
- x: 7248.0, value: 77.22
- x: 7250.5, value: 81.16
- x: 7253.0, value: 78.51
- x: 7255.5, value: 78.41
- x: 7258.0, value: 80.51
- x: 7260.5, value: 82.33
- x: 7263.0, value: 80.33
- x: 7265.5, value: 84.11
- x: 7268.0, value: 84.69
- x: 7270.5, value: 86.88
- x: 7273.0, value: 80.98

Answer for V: 0.17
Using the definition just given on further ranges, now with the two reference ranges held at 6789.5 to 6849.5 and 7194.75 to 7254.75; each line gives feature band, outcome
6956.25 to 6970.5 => -0.19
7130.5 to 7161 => 0.16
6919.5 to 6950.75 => -0.13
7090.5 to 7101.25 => 0.06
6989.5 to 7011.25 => -0.21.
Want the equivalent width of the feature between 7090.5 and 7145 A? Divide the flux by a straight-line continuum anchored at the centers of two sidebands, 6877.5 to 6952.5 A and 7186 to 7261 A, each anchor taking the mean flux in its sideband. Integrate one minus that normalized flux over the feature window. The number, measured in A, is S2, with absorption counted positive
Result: 3.9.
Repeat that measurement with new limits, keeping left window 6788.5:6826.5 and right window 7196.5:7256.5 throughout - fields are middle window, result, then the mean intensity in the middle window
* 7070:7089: -2.91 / 76.9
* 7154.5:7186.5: 1.72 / 67.2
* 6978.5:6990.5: -2.32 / 74.2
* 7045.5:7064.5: -4.48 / 80.9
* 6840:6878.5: 1.42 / 54.2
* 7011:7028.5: -4.08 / 78.7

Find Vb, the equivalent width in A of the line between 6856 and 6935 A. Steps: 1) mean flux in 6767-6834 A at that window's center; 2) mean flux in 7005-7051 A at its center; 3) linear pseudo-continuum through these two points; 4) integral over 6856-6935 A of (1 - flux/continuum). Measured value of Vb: 9.3 A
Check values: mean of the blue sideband 54.7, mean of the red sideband 82.8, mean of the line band 58.7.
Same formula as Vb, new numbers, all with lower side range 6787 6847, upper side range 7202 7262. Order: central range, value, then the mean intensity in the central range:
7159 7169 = 1.0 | 64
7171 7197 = 0.9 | 69.8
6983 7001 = -3.5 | 75.2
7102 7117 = -0.2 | 69.7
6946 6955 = -1.9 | 73.5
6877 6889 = 0.4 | 55.7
